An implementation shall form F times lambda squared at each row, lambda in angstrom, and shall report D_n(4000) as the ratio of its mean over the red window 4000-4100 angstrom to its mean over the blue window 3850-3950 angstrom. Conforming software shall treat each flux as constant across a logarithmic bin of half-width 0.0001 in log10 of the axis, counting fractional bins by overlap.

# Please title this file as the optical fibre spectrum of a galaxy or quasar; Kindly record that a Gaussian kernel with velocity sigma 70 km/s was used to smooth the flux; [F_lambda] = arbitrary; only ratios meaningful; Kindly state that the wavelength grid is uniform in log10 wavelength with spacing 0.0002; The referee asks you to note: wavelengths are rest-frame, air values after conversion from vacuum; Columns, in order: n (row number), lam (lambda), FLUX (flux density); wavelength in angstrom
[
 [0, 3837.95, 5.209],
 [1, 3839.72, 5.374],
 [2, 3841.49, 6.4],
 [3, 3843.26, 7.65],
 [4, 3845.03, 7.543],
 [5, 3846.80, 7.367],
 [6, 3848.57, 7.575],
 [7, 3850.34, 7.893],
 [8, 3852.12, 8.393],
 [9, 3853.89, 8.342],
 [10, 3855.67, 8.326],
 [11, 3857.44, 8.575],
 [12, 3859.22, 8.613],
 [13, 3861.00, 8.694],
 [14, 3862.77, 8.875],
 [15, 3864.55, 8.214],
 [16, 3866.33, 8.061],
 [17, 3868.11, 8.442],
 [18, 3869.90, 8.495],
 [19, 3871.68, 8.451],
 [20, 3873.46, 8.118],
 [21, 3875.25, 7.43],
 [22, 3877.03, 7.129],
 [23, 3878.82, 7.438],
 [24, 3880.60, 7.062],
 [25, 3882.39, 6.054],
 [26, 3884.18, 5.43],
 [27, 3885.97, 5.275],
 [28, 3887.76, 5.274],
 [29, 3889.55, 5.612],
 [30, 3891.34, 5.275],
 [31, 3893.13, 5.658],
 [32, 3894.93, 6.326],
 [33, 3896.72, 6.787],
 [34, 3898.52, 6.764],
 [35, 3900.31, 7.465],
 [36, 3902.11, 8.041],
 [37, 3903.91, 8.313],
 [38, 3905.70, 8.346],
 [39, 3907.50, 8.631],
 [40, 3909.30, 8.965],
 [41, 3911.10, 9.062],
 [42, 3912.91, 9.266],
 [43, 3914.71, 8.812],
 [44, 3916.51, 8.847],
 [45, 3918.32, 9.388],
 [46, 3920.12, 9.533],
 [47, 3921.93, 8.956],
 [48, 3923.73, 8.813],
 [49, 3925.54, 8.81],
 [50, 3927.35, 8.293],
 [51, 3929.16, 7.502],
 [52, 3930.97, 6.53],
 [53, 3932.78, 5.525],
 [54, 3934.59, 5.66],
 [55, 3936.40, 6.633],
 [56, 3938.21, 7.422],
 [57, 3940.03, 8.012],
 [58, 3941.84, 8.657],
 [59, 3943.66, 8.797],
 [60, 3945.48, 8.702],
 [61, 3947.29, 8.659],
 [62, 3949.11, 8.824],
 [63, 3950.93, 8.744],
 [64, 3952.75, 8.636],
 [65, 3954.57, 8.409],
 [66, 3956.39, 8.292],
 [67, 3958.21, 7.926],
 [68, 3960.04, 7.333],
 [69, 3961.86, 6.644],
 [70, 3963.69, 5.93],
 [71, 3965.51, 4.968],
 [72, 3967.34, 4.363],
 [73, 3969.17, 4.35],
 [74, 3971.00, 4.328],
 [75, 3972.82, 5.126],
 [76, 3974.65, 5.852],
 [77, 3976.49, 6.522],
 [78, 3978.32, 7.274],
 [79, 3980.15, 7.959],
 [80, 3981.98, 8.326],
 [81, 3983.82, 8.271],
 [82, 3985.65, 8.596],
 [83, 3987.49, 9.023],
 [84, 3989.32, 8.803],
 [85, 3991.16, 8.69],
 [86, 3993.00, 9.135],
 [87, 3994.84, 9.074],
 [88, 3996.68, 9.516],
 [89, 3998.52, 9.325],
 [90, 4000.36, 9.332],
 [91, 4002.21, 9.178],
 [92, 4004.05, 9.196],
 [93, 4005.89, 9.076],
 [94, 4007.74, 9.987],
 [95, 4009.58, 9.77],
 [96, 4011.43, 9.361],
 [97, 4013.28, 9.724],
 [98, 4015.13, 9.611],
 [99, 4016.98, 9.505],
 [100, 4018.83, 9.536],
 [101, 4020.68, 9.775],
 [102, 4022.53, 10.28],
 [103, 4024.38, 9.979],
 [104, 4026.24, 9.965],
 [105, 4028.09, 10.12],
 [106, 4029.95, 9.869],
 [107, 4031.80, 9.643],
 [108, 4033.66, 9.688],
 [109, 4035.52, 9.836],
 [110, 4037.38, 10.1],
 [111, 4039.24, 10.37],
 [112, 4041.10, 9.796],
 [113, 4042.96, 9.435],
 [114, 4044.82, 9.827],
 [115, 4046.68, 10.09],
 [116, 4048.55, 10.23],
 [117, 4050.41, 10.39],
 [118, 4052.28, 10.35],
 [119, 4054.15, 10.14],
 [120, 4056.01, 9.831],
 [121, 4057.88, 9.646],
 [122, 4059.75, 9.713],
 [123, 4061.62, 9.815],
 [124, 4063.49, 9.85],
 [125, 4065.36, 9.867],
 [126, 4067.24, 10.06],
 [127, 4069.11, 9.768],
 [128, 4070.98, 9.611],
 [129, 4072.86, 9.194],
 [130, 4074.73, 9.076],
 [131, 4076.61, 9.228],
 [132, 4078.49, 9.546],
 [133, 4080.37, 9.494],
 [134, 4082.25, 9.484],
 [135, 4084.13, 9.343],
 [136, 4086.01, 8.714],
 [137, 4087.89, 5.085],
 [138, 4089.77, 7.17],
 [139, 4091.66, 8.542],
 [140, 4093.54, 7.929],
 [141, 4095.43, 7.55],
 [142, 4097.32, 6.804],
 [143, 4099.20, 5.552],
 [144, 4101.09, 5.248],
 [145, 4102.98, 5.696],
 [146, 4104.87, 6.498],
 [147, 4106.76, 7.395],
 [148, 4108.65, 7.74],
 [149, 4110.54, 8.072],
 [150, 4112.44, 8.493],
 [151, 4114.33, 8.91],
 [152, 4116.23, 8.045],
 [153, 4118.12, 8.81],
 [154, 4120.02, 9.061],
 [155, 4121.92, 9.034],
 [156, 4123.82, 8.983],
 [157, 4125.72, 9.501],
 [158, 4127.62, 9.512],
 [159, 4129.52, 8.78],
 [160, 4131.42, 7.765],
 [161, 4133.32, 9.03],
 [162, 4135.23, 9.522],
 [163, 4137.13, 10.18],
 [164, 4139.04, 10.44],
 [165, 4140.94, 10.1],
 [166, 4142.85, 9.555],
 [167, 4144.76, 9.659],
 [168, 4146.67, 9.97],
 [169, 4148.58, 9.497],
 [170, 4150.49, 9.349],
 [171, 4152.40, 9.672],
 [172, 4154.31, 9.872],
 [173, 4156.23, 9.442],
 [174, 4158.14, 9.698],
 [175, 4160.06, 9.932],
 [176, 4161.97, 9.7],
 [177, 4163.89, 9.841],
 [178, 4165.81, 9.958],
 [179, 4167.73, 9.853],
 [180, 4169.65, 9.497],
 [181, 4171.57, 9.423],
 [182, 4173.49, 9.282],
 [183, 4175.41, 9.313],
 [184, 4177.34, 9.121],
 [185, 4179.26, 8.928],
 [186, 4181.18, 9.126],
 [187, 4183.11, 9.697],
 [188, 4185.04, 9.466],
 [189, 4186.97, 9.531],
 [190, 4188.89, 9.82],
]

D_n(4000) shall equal 1.3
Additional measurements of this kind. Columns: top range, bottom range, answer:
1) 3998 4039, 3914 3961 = 1.24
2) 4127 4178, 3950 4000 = 1.39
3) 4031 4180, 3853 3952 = 1.29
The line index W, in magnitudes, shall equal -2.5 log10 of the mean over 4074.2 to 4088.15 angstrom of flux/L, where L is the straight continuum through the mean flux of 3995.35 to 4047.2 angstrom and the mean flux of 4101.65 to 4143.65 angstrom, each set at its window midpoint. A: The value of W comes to 0.02 mag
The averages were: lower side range 9.7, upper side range 8.66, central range 8.91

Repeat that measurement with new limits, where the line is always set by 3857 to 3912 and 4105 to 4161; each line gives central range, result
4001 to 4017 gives -0.15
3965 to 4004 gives 0.08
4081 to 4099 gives 0.14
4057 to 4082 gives -0.11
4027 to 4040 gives -0.18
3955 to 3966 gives 0.14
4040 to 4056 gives -0.17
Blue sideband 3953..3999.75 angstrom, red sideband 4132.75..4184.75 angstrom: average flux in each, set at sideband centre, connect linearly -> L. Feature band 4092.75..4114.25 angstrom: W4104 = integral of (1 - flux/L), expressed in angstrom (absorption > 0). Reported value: 4.5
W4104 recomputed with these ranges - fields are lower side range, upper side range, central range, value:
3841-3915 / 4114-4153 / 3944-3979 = 5.2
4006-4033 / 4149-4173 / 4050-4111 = 7.5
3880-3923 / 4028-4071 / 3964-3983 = 6.0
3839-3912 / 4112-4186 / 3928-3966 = 2.0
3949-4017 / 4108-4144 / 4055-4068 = -1.9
